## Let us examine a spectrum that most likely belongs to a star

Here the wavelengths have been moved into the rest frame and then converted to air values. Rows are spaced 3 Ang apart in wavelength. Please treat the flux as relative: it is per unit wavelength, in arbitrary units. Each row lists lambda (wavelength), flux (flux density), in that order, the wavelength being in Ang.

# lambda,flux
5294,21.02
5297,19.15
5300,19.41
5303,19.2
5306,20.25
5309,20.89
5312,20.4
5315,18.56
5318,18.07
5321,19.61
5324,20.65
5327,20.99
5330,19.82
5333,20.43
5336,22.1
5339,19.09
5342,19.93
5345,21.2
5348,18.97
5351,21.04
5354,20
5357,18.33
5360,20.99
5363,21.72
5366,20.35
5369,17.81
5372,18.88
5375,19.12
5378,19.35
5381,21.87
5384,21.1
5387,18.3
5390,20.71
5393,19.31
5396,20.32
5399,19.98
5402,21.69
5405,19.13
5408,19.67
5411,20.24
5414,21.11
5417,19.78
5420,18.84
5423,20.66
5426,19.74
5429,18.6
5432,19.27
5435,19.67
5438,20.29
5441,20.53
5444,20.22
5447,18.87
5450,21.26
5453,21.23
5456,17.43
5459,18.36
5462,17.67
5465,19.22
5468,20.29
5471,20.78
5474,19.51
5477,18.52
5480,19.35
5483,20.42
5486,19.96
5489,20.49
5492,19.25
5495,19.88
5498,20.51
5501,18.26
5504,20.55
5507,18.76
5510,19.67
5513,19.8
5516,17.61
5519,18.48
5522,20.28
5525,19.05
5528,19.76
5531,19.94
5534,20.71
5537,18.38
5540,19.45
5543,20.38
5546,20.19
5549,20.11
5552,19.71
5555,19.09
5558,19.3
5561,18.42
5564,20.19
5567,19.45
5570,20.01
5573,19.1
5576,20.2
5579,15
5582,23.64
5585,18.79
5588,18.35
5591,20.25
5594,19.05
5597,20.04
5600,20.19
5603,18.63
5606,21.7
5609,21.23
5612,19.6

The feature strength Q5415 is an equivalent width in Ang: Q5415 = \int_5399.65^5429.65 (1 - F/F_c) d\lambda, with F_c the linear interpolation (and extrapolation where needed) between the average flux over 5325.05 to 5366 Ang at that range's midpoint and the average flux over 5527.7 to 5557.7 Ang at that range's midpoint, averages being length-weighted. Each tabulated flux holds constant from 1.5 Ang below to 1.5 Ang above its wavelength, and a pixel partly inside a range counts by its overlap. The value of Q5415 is 0.2 Ang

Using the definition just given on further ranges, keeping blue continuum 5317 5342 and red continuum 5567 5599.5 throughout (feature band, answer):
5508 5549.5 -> 0.2 Ang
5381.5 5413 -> -0.3 Ang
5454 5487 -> 0.9 Ang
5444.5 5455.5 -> -0.2 Ang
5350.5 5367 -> -0.3 Ang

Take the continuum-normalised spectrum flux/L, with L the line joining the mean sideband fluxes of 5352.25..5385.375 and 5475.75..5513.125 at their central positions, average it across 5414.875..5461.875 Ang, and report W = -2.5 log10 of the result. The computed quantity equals 0.01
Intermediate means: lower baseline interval 20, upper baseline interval 19.6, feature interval 19.6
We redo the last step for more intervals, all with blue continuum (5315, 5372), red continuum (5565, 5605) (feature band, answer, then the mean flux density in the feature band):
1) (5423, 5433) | 0.02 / 19.4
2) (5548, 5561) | 0.01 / 19.4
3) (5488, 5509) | 0.00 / 19.7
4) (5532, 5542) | 0.00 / 19.6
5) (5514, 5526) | 0.04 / 18.9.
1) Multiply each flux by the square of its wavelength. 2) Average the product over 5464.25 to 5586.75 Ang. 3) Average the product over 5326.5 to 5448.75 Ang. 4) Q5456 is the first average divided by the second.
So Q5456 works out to 1.03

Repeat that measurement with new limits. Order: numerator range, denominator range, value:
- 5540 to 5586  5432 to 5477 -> 1.04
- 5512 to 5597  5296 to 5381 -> 1.06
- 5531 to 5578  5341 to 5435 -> 1.05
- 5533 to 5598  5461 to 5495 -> 1.03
